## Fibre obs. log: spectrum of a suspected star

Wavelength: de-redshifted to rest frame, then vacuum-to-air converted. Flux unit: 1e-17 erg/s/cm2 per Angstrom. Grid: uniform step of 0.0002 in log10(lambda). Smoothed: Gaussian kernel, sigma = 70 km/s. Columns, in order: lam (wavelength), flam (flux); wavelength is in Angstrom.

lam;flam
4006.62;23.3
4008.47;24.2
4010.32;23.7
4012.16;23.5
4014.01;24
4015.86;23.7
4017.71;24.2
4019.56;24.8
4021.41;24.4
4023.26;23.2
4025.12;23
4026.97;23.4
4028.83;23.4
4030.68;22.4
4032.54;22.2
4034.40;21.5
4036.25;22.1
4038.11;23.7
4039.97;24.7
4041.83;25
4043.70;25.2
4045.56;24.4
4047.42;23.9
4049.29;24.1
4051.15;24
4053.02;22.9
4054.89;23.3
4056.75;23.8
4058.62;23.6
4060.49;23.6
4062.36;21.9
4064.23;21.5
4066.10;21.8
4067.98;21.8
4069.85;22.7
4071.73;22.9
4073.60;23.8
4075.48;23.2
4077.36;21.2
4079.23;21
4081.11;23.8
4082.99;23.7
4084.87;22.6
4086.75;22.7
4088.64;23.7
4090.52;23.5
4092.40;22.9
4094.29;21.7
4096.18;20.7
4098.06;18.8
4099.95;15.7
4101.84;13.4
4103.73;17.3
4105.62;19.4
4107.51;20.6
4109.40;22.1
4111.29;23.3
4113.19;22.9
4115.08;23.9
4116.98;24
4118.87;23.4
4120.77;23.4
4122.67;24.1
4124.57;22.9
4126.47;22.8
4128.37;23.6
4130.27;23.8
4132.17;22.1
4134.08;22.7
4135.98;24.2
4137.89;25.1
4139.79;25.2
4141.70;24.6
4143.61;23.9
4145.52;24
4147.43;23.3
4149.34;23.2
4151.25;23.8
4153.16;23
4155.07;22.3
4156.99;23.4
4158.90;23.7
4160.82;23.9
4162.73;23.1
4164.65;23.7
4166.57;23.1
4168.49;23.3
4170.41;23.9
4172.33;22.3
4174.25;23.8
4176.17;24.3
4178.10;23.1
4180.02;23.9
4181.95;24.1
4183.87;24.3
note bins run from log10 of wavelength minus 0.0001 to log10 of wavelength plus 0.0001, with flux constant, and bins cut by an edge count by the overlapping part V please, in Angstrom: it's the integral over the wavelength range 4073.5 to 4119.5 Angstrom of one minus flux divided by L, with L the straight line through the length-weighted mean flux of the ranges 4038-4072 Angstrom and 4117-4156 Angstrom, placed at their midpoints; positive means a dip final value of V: 3.87 Angstrom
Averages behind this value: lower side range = 23.4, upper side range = 23.6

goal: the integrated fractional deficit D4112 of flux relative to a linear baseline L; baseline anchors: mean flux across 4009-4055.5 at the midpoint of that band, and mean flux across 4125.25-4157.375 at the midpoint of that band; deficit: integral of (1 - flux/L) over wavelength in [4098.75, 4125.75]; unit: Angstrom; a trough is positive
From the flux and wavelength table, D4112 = 2.8 Angstrom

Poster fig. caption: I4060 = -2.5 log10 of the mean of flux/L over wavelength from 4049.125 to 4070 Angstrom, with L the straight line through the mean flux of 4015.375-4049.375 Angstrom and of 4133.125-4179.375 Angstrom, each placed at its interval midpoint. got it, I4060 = 0.035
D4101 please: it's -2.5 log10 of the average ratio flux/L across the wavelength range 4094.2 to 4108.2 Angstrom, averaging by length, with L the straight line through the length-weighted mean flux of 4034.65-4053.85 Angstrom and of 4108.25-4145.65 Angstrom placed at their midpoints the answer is 0.29 mag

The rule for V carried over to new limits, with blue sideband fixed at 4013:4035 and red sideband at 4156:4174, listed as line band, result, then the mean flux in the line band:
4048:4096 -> 1.1 Angstrom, 22.8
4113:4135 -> 0.1 Angstrom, 23.3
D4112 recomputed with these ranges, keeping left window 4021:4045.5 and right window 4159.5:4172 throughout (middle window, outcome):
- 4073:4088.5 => 0.43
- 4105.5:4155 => 0.22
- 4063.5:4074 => 0.47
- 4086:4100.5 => 1.29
